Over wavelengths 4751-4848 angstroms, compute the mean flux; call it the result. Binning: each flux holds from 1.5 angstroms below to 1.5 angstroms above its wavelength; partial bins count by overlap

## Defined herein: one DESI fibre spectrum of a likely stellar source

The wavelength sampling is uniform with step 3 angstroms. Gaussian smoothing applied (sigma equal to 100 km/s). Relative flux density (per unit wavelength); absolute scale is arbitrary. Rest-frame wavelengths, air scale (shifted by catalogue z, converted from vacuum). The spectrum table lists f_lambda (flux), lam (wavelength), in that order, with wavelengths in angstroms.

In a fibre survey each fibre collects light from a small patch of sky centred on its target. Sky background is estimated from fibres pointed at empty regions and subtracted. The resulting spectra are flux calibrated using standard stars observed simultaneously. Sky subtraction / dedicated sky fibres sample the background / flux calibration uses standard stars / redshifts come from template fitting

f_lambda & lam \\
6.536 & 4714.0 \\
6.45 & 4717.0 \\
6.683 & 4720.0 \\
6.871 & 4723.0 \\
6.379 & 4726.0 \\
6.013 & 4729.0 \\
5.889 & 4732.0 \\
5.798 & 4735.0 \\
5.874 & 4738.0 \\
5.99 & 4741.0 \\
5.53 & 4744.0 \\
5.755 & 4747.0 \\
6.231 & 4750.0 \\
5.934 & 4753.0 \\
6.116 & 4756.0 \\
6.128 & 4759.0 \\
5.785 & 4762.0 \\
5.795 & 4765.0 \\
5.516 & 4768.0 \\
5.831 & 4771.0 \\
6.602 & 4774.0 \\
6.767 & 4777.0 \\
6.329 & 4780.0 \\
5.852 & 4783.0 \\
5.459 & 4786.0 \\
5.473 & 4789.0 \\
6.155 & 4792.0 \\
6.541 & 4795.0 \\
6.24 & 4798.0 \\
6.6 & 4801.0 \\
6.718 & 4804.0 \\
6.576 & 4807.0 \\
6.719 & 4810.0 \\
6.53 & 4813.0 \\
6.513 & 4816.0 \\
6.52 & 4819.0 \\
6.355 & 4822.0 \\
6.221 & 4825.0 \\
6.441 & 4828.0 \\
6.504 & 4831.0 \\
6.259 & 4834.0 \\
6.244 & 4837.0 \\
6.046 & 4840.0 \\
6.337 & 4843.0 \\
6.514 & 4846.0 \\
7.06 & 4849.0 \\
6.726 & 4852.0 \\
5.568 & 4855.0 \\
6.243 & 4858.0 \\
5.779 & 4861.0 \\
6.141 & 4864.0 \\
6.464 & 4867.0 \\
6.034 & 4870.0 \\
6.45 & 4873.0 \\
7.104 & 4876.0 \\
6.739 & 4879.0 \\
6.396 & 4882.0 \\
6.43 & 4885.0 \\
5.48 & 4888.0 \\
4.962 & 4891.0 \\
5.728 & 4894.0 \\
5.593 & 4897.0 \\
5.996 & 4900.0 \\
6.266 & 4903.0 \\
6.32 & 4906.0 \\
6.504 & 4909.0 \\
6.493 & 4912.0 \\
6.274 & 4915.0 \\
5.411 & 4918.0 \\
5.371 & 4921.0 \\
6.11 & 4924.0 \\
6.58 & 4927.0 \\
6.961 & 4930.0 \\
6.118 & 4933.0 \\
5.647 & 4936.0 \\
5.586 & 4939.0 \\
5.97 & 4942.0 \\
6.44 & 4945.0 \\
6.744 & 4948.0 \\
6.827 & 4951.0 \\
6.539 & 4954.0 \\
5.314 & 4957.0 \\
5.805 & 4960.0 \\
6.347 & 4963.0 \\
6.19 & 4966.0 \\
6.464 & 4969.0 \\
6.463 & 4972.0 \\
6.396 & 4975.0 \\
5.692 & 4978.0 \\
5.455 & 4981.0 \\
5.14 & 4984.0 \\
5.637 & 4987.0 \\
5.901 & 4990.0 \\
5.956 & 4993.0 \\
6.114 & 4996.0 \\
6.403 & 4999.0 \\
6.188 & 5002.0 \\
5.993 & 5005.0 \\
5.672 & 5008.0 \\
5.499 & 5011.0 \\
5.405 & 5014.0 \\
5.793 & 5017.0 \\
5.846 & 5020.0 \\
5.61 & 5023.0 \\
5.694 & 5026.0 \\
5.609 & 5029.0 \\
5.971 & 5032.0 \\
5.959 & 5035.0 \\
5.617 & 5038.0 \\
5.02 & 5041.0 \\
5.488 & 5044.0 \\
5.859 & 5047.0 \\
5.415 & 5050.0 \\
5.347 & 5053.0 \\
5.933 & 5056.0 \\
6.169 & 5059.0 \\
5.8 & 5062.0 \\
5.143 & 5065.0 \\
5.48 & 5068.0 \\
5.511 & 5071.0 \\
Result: 6.24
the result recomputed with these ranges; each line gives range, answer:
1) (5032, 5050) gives 5.61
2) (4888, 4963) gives 6.06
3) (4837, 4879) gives 6.35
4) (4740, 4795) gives 5.97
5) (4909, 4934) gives 6.19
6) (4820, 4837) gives 6.35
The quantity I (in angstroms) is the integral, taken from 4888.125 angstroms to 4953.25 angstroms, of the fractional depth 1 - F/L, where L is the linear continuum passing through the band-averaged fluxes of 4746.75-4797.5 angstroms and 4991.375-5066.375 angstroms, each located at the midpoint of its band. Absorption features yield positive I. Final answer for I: -2.5 angstroms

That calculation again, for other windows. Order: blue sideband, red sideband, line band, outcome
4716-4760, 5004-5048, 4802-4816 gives -1.5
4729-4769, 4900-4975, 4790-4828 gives -3.0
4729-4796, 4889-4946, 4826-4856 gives -2.0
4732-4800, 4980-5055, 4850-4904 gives -2.4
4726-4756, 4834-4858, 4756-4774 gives 0.4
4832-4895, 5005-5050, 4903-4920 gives -0.3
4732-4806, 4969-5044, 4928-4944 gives -0.6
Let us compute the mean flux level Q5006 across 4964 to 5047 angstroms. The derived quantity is 5.83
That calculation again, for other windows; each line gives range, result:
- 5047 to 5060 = 5.72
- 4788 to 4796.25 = 6.08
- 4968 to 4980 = 6.21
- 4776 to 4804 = 6.18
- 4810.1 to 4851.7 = 6.44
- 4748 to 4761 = 6.08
